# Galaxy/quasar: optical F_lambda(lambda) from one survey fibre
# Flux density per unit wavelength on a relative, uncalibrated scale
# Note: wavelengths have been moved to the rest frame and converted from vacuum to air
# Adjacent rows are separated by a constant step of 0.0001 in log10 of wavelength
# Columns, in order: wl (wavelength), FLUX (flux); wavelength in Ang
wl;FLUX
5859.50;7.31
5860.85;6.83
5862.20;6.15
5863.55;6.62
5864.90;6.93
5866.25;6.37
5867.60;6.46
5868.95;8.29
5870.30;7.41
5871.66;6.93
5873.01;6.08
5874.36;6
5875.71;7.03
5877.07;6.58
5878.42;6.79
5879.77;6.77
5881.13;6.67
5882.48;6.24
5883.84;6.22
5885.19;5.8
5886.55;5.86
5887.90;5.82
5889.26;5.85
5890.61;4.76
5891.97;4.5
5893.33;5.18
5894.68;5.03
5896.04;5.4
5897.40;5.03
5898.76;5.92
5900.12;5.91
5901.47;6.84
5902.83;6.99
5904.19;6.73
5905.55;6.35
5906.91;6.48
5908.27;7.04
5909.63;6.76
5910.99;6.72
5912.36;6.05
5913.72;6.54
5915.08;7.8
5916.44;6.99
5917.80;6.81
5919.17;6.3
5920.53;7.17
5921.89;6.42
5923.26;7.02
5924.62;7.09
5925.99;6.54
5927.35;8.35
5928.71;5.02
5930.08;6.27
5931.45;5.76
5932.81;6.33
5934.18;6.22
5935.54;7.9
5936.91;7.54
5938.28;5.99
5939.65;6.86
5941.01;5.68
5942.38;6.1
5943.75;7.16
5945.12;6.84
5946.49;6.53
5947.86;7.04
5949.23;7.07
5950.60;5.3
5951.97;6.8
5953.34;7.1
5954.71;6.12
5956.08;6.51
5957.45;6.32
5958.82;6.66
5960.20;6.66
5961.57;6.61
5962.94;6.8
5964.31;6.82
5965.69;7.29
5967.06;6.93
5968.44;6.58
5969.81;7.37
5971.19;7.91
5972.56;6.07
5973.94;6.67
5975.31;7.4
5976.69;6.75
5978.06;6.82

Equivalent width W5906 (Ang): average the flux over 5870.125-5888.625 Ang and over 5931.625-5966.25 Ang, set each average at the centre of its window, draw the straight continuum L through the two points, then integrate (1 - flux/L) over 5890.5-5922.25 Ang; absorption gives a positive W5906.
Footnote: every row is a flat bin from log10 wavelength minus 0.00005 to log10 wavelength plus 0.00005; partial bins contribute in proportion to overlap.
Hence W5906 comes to 1.16 Ang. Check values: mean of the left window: 6.41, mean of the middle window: 6.26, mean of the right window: 6.64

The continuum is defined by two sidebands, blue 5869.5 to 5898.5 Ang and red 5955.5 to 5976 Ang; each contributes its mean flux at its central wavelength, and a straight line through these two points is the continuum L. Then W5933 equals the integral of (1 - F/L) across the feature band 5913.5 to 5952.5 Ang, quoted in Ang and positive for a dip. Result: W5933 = -1.0 Ang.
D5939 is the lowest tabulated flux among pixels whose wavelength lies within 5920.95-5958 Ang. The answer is 5.02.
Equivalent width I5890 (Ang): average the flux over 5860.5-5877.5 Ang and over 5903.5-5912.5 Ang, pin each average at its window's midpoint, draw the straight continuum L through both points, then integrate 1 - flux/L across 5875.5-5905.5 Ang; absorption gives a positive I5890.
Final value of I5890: 3.1 Ang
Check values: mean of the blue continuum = 6.74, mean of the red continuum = 6.62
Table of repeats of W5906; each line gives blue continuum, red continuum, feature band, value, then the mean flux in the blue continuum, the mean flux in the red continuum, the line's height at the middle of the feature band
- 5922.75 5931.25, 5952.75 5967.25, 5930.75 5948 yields 0.2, 6.65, 6.7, 6.67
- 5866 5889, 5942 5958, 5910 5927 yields -0.7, 6.54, 6.59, 6.56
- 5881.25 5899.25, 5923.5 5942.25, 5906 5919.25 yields -1.5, 5.54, 6.58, 6.09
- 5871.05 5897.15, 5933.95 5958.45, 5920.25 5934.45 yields -0.3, 5.96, 6.62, 6.42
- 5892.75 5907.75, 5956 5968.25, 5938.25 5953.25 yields 0.0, 6.01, 6.74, 6.54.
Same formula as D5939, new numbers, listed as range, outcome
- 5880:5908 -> 4.5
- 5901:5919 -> 6.05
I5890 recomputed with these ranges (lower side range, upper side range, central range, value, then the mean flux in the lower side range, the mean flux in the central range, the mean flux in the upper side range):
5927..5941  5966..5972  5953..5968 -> 0.7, 6.54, 6.7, 7.18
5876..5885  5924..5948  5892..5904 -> 1.5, 6.52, 5.76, 6.61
